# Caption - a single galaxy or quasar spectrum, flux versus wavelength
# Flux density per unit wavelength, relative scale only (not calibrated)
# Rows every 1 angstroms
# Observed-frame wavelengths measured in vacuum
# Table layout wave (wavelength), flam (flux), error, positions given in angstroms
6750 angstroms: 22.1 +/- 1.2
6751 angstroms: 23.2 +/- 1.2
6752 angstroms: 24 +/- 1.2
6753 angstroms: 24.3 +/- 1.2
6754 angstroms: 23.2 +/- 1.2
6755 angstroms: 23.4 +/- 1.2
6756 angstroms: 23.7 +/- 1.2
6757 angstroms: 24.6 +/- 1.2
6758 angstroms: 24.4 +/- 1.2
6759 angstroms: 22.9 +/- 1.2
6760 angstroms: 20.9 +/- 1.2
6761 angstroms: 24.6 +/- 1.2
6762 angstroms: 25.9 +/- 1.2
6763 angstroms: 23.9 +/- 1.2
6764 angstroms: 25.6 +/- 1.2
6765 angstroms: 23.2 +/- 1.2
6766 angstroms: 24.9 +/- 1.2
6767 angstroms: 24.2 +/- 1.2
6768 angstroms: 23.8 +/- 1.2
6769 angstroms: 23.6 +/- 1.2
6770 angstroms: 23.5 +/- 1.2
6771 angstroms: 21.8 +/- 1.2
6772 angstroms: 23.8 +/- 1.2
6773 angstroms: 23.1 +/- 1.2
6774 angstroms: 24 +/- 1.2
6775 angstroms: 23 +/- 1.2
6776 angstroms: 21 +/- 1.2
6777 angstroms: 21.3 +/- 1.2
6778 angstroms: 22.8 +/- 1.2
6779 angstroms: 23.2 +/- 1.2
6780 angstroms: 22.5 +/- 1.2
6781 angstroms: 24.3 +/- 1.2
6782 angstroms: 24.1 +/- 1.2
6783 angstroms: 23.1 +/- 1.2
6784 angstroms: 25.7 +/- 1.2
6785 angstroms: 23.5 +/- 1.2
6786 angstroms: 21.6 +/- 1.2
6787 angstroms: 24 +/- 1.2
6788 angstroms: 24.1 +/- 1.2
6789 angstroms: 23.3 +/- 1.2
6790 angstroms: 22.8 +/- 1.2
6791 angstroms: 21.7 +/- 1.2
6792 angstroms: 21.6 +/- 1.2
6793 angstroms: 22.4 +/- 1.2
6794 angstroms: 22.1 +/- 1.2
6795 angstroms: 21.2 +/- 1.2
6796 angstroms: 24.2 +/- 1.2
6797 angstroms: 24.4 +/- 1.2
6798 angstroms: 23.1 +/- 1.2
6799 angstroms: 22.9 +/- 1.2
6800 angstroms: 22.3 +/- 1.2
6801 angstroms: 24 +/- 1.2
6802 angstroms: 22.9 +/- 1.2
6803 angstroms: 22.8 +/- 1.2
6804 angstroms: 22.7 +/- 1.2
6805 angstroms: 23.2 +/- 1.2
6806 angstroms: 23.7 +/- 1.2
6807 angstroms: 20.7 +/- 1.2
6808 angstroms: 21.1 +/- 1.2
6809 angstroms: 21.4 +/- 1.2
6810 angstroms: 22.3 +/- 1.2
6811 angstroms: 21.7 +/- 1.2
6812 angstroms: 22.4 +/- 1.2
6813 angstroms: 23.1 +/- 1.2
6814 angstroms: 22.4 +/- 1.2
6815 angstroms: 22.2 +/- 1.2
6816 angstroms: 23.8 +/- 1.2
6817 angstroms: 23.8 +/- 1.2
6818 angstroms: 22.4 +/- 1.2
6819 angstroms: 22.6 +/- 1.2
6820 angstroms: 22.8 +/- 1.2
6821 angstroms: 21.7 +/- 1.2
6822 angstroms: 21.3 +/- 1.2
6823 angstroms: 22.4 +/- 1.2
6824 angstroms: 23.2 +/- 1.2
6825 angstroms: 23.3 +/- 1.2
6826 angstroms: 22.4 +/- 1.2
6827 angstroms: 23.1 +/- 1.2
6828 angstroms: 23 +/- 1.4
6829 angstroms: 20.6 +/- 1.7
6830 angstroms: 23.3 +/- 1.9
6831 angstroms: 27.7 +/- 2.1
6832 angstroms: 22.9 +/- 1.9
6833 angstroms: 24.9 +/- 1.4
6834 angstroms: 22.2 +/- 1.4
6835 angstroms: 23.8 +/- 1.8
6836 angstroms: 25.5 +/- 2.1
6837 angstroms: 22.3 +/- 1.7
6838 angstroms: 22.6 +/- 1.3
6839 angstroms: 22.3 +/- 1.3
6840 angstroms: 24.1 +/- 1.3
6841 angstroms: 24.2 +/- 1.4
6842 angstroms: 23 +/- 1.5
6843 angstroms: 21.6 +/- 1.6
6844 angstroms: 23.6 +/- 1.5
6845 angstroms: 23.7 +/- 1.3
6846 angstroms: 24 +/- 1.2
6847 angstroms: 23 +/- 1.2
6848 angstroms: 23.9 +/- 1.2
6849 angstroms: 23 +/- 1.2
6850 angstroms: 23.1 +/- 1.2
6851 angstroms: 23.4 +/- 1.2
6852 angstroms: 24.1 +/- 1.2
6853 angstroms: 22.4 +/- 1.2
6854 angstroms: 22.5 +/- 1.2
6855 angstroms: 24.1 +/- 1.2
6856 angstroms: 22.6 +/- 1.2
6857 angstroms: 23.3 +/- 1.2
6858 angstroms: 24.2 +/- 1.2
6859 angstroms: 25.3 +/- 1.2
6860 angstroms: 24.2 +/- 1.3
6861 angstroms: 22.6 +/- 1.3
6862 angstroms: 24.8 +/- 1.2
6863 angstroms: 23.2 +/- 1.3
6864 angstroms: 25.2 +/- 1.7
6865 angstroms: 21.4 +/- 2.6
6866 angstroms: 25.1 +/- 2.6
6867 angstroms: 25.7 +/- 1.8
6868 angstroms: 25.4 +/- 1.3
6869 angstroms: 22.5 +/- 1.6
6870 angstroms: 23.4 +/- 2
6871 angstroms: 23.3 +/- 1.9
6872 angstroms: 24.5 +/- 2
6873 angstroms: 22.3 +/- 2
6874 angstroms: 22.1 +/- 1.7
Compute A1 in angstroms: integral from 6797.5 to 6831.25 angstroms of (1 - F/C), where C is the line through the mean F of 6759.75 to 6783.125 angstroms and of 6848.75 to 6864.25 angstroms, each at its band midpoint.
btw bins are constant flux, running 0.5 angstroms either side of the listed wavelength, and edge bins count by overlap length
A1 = 1.23 angstroms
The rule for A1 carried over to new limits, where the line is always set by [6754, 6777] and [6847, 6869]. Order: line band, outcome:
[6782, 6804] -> 0.53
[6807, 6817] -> 0.59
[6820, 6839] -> 0.48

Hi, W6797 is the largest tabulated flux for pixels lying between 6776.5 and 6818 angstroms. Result 25.7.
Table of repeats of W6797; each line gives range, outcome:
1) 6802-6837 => 27.7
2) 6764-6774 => 25.6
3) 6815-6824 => 23.8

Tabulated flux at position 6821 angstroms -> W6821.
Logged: 21.7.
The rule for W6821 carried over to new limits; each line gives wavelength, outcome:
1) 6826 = 22.4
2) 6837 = 22.3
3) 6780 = 22.5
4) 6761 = 24.6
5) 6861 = 22.6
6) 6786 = 21.6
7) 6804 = 22.7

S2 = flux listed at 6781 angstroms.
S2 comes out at 24.3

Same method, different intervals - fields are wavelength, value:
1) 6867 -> 25.7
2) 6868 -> 25.4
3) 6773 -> 23.1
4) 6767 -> 24.2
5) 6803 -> 22.8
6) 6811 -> 21.7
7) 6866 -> 25.1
